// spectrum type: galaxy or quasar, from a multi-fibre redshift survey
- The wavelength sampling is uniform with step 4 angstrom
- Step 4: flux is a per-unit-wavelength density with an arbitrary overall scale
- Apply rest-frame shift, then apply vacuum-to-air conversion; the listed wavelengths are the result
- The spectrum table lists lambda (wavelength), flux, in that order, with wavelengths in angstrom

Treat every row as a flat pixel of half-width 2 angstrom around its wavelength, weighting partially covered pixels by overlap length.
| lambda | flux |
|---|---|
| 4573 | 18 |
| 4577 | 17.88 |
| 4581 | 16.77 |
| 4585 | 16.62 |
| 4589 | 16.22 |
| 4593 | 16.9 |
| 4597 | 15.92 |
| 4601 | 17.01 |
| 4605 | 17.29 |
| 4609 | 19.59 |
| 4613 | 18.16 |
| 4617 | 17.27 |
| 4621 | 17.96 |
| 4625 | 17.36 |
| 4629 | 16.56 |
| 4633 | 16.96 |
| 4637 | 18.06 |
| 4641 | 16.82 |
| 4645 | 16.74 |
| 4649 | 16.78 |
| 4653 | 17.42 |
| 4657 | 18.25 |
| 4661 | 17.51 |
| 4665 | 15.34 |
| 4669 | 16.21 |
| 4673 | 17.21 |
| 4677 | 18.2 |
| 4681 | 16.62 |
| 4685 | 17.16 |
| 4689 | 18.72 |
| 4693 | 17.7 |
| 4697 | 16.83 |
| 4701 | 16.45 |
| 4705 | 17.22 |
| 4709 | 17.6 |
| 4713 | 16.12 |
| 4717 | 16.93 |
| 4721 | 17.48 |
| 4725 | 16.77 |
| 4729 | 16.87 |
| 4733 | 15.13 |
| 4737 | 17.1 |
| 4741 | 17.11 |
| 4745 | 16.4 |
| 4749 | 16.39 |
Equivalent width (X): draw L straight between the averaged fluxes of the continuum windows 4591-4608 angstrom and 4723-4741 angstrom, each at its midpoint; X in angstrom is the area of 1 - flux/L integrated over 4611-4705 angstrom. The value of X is -2.6 angstrom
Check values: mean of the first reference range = 16.9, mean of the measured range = 17.2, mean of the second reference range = 16.5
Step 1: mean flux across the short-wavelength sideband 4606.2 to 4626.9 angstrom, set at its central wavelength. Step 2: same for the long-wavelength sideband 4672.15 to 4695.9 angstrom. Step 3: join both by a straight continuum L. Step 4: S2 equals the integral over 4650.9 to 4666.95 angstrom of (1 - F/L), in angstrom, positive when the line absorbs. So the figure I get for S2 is 0.6 angstrom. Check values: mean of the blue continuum 18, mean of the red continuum 17.6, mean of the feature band 17.1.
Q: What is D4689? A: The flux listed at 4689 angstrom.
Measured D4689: 18.72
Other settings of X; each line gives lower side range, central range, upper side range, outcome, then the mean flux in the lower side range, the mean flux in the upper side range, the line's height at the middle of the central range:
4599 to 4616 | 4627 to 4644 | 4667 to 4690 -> 0.6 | 18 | 17.3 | 17.7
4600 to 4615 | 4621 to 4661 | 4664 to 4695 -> 0.9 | 18.1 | 17.2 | 17.7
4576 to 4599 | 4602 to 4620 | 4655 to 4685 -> -1.3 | 16.7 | 17.1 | 16.8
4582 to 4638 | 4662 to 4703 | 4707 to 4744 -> -0.2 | 17.3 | 16.8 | 17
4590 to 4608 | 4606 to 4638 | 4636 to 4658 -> -1.2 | 16.9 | 17.3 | 17.1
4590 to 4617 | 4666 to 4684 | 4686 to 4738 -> 0.2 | 17.4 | 17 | 17.1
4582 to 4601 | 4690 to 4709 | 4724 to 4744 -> -0.7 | 16.5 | 16.6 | 16.6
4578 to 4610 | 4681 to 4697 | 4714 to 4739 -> -0.8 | 17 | 16.7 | 16.8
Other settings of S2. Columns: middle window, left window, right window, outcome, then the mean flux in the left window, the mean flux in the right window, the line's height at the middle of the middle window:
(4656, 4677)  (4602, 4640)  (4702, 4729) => 0.4 angstrom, 17.6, 17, 17.3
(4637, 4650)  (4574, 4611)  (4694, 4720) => 0.1 angstrom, 17.2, 16.9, 17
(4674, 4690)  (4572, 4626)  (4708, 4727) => -0.5 angstrom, 17.3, 16.9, 17.1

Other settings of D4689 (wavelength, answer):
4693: 17.7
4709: 17.6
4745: 16.4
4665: 15.34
